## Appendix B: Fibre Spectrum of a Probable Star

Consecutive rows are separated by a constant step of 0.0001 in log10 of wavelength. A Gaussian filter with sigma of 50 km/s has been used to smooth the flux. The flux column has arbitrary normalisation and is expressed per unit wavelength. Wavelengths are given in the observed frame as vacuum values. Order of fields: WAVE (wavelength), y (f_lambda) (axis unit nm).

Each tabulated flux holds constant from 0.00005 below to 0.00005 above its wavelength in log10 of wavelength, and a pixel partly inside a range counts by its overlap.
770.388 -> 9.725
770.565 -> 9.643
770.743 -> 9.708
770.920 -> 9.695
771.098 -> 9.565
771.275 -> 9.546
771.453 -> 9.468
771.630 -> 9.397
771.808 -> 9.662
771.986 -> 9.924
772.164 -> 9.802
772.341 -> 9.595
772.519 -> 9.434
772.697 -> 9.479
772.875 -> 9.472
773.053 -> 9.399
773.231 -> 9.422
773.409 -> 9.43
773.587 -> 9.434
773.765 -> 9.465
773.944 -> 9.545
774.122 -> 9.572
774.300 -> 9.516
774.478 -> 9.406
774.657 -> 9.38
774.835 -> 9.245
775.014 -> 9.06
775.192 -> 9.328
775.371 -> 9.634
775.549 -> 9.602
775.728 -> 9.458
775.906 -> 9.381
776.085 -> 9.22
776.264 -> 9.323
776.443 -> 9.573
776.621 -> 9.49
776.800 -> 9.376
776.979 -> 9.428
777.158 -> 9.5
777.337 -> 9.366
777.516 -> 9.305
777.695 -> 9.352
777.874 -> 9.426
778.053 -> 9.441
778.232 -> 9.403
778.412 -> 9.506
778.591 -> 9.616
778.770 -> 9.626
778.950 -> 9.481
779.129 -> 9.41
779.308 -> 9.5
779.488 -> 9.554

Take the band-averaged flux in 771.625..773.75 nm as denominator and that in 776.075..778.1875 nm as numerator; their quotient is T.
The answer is 1.0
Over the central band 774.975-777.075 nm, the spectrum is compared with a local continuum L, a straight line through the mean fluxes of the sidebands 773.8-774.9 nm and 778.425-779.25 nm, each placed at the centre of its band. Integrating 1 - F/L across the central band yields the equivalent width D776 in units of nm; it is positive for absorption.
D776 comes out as 0.01 nm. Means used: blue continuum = 9.45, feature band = 9.42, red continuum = 9.54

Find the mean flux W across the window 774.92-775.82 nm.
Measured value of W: 9.42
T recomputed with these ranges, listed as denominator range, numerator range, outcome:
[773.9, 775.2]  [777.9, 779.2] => 1.01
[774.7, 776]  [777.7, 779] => 1.01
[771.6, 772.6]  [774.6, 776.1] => 0.97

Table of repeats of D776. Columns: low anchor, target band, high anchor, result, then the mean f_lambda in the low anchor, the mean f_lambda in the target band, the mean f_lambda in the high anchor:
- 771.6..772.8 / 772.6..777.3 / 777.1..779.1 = 0.06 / 9.62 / 9.43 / 9.45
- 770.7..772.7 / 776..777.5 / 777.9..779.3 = 0.02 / 9.61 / 9.4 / 9.5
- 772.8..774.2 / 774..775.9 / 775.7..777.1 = 0.00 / 9.46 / 9.42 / 9.41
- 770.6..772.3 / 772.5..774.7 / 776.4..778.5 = 0.02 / 9.64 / 9.46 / 9.43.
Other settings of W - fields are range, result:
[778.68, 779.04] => 9.55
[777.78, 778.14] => 9.44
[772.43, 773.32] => 9.44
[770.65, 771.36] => 9.63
